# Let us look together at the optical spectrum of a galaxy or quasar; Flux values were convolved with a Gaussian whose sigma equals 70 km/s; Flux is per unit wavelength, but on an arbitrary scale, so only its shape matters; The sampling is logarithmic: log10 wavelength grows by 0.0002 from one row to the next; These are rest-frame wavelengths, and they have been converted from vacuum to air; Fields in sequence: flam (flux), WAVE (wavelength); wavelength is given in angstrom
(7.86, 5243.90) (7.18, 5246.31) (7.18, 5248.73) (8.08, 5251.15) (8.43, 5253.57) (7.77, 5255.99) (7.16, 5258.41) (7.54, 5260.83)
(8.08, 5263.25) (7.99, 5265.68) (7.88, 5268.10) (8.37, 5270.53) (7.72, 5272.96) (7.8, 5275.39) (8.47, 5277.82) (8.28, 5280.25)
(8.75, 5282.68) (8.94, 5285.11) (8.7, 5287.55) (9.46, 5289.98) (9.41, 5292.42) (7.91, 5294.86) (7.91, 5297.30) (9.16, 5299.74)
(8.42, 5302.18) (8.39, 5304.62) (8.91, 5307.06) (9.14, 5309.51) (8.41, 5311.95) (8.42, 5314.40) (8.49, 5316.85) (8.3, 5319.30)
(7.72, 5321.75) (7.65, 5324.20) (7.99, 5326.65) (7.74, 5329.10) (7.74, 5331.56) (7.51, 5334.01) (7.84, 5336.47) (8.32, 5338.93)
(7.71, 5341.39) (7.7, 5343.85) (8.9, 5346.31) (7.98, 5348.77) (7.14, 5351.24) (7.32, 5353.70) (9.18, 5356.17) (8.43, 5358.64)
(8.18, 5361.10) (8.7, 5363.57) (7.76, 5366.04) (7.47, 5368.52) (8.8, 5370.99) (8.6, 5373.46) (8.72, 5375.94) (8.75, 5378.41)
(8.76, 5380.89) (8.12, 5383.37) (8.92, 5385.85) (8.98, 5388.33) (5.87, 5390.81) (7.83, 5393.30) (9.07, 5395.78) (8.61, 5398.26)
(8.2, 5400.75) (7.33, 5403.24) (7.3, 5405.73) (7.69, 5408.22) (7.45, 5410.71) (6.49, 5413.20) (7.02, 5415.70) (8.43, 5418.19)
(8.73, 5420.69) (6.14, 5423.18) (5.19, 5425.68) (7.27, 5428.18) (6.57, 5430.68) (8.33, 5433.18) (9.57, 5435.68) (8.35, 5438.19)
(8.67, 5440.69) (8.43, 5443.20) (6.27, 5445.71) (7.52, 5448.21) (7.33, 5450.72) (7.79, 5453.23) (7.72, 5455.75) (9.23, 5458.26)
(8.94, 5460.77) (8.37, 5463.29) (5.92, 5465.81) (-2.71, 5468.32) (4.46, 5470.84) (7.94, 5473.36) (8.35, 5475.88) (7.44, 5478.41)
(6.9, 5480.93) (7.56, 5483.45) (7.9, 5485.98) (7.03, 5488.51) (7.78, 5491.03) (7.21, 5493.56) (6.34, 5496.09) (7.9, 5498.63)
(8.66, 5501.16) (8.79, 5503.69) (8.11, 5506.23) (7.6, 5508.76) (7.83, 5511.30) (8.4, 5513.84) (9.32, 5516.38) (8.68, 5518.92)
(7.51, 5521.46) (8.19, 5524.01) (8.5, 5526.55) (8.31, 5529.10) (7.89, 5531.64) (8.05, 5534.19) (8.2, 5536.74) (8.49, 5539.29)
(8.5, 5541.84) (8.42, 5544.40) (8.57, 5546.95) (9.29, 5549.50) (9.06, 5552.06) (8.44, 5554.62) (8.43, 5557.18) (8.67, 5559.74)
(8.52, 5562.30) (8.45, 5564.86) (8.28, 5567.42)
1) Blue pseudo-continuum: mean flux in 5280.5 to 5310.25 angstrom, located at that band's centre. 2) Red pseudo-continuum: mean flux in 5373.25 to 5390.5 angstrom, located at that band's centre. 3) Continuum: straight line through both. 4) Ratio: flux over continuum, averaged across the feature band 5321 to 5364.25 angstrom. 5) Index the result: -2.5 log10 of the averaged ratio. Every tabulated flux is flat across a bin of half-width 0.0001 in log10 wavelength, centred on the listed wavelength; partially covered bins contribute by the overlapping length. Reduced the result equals 0.09 mag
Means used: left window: 8.74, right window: 8.55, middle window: 7.98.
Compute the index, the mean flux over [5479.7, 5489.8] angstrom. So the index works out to 7.35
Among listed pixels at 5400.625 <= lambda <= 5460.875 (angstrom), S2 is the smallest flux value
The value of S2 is 5.19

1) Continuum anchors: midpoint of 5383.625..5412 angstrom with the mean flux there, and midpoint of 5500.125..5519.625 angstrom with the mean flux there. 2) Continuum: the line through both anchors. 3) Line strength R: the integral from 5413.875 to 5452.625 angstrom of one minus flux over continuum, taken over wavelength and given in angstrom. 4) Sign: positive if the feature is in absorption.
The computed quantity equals 2.5 angstrom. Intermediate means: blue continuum 7.94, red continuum 8.41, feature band 7.58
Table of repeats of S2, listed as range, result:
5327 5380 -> 7.14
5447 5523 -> -2.71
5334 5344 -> 7.51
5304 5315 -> 8.39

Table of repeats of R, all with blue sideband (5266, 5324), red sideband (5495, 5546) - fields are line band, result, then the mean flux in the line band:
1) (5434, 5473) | 5.6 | 7.09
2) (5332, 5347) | 0.8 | 7.95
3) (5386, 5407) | 1.0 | 7.95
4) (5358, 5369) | 0.3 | 8.13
